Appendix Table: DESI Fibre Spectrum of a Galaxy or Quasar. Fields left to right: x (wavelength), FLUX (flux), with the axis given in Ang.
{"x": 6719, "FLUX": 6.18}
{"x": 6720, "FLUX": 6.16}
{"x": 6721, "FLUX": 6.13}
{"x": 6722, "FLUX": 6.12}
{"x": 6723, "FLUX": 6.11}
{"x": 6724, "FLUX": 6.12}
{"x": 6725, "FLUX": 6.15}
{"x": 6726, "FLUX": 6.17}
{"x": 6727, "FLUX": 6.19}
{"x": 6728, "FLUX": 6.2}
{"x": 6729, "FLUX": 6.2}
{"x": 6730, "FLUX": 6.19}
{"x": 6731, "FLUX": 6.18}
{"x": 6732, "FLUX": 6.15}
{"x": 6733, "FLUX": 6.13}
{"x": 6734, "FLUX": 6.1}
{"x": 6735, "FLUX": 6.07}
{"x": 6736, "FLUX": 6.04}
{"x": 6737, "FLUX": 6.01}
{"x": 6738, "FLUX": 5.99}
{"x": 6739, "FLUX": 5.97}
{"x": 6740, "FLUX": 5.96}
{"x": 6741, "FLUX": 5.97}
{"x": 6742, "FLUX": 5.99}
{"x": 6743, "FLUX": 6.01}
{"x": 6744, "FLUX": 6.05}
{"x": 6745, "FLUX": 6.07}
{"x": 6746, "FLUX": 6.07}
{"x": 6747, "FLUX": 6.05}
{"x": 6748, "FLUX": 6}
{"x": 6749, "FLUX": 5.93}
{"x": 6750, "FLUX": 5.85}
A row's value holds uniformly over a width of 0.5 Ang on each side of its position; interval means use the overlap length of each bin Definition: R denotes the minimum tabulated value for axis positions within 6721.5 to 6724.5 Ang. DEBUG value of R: 6.11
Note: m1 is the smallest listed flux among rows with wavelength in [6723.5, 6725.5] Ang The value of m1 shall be 6.12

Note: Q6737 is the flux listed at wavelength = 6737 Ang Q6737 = 6.01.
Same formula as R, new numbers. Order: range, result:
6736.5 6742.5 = 5.96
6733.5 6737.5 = 6.01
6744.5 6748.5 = 6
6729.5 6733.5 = 6.13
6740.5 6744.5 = 5.97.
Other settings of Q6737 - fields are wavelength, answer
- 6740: 5.96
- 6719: 6.18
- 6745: 6.07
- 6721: 6.13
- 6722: 6.12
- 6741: 5.97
